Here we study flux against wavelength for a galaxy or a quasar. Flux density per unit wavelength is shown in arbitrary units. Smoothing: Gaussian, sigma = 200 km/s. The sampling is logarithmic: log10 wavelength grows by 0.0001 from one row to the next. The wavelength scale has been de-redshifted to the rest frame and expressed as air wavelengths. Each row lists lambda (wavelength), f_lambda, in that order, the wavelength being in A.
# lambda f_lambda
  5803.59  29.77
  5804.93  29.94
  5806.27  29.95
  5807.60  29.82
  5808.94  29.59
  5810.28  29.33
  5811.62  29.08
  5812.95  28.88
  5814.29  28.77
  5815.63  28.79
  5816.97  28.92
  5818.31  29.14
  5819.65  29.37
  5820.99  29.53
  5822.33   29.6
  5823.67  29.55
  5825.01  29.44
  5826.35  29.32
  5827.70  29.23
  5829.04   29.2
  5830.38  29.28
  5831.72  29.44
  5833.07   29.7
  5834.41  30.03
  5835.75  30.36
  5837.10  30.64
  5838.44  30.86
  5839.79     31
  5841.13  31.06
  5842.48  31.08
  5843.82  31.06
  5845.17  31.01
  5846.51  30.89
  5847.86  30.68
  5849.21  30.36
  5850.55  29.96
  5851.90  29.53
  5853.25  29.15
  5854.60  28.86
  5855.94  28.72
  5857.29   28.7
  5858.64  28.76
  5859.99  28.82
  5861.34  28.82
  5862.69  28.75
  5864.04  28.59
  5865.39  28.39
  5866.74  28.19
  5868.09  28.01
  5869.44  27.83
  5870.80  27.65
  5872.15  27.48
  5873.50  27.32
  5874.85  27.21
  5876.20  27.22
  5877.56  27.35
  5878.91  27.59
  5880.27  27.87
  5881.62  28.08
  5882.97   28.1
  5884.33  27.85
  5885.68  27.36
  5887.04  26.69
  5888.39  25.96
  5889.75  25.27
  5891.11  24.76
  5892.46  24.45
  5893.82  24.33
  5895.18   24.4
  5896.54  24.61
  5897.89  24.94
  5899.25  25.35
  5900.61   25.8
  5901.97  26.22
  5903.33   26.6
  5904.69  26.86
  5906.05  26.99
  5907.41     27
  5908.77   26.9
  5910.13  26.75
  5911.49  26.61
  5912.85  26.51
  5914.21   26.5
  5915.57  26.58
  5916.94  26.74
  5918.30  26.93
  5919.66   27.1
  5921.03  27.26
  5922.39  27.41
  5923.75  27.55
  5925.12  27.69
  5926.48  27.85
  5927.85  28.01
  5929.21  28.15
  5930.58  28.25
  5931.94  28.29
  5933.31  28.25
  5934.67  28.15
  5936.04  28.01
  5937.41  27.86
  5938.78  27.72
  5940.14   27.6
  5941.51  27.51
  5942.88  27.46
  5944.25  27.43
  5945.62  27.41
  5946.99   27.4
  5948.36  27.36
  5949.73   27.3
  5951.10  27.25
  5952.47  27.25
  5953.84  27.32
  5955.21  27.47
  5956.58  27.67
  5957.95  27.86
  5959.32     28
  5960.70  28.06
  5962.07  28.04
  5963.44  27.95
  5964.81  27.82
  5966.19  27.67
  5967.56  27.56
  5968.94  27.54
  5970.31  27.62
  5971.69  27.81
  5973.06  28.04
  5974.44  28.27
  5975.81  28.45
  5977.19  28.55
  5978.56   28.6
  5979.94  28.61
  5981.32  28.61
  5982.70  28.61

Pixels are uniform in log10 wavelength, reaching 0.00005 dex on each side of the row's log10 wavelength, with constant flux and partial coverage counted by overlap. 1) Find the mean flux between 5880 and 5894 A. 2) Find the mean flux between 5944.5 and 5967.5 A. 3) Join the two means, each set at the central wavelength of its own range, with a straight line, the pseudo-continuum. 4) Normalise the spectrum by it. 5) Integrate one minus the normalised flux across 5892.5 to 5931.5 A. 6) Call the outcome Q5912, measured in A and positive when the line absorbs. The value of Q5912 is 0.4 A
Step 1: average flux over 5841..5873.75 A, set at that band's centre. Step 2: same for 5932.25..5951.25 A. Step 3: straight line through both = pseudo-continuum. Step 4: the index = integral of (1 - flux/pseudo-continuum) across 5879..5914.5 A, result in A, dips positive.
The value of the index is 2.7 A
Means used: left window 29.2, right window 27.6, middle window 26.3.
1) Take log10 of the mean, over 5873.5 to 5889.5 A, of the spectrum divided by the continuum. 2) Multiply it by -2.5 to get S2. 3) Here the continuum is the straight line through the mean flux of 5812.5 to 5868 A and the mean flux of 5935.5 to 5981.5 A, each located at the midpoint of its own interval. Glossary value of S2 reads 0.062 mag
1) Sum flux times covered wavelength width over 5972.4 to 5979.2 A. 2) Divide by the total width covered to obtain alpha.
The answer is 28.4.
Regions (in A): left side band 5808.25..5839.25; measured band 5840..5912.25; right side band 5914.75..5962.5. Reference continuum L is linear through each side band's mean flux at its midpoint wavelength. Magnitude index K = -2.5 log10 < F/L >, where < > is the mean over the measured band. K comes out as 0.04 mag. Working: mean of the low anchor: 29.5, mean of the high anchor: 27.6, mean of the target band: 27.7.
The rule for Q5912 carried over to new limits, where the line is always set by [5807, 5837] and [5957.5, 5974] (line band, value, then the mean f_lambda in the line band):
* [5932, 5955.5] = 0.40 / 27.6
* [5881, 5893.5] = 0.98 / 26.4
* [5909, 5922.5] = 0.74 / 26.8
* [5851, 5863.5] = 0.04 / 28.9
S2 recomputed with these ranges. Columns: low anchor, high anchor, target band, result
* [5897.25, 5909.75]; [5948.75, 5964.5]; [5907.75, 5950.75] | -0.02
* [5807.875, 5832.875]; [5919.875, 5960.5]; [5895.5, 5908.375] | 0.09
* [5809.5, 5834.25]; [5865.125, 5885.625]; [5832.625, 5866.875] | -0.05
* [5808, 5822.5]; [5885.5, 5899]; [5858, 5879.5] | -0.06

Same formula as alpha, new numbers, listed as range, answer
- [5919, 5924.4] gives 27.3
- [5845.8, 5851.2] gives 30.5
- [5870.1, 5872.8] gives 27.5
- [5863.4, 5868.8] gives 28.3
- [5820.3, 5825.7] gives 29.6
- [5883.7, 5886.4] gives 27.6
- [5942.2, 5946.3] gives 27.4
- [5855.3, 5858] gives 28.7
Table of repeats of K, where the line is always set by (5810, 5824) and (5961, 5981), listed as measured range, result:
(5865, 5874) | 0.04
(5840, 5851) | -0.07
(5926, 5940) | 0.01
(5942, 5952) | 0.03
